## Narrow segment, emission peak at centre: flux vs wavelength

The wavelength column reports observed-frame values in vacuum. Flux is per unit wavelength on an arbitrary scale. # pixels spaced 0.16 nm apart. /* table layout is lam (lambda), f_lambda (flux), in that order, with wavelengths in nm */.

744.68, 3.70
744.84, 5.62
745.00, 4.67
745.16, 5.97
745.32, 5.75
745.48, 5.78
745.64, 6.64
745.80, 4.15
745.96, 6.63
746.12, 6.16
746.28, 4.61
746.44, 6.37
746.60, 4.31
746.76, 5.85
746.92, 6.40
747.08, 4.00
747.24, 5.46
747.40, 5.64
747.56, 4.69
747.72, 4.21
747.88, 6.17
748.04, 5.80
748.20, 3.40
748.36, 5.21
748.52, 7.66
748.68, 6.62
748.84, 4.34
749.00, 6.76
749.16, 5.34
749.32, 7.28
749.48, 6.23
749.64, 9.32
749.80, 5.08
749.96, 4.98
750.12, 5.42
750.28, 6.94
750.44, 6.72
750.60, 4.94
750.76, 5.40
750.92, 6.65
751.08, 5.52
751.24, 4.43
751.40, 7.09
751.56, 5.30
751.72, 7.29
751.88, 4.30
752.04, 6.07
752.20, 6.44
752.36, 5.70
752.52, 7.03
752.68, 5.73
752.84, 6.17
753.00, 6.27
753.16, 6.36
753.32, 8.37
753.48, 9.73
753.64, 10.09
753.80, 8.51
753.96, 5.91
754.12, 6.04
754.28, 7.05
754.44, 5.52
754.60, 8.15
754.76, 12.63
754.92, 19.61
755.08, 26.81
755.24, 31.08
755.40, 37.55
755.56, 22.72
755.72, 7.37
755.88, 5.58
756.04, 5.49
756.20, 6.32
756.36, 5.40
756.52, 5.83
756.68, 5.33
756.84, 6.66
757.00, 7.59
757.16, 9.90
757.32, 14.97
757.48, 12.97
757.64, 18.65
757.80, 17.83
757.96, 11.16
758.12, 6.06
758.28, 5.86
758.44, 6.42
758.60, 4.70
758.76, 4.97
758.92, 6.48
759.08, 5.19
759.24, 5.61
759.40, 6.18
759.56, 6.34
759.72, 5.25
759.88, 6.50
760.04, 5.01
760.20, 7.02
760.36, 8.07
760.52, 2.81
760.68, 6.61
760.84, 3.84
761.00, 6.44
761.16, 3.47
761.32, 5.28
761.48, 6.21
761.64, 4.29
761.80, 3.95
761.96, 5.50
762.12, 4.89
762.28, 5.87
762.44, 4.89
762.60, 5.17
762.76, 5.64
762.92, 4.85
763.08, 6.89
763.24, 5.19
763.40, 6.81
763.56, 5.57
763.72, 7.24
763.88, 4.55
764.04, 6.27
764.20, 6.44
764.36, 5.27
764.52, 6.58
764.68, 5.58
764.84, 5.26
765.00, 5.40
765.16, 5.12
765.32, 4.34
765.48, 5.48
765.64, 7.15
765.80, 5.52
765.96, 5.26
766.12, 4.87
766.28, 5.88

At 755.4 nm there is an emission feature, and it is Halpha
